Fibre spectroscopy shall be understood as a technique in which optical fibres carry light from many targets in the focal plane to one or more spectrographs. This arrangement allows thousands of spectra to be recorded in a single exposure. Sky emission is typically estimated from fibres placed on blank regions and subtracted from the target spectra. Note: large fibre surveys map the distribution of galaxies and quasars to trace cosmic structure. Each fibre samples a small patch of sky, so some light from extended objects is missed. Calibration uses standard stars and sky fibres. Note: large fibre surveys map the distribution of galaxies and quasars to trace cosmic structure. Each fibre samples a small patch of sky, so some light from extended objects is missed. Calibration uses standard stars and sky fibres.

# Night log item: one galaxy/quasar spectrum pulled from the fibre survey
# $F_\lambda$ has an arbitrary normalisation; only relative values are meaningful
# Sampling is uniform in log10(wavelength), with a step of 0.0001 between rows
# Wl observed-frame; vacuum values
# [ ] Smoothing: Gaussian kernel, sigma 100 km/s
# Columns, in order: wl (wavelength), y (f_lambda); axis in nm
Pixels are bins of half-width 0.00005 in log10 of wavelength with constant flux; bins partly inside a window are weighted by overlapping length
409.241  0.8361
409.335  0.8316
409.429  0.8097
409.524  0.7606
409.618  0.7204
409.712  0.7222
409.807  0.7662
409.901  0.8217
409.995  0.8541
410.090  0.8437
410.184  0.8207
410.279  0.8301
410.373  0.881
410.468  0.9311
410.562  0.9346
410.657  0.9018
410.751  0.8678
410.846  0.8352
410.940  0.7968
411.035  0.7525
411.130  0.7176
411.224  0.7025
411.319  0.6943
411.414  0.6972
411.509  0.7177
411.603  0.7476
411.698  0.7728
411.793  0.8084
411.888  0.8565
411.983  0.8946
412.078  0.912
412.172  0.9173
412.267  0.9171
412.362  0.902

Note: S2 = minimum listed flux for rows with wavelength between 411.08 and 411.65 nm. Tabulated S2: 0.6943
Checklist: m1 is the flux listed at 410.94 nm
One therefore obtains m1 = 0.7968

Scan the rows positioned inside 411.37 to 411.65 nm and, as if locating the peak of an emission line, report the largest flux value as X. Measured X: 0.7476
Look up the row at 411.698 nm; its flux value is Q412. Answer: 0.7728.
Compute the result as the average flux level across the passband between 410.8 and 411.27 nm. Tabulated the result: 0.762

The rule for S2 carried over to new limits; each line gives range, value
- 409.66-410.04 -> 0.7222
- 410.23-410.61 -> 0.8301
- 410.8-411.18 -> 0.7176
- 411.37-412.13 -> 0.6972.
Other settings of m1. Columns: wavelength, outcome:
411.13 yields 0.7176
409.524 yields 0.7606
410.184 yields 0.8207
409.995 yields 0.8541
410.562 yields 0.9346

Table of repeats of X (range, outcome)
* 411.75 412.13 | 0.912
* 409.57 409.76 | 0.7222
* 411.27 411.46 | 0.6972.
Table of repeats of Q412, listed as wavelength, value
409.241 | 0.8361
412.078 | 0.912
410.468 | 0.9311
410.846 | 0.8352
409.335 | 0.8316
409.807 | 0.7662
